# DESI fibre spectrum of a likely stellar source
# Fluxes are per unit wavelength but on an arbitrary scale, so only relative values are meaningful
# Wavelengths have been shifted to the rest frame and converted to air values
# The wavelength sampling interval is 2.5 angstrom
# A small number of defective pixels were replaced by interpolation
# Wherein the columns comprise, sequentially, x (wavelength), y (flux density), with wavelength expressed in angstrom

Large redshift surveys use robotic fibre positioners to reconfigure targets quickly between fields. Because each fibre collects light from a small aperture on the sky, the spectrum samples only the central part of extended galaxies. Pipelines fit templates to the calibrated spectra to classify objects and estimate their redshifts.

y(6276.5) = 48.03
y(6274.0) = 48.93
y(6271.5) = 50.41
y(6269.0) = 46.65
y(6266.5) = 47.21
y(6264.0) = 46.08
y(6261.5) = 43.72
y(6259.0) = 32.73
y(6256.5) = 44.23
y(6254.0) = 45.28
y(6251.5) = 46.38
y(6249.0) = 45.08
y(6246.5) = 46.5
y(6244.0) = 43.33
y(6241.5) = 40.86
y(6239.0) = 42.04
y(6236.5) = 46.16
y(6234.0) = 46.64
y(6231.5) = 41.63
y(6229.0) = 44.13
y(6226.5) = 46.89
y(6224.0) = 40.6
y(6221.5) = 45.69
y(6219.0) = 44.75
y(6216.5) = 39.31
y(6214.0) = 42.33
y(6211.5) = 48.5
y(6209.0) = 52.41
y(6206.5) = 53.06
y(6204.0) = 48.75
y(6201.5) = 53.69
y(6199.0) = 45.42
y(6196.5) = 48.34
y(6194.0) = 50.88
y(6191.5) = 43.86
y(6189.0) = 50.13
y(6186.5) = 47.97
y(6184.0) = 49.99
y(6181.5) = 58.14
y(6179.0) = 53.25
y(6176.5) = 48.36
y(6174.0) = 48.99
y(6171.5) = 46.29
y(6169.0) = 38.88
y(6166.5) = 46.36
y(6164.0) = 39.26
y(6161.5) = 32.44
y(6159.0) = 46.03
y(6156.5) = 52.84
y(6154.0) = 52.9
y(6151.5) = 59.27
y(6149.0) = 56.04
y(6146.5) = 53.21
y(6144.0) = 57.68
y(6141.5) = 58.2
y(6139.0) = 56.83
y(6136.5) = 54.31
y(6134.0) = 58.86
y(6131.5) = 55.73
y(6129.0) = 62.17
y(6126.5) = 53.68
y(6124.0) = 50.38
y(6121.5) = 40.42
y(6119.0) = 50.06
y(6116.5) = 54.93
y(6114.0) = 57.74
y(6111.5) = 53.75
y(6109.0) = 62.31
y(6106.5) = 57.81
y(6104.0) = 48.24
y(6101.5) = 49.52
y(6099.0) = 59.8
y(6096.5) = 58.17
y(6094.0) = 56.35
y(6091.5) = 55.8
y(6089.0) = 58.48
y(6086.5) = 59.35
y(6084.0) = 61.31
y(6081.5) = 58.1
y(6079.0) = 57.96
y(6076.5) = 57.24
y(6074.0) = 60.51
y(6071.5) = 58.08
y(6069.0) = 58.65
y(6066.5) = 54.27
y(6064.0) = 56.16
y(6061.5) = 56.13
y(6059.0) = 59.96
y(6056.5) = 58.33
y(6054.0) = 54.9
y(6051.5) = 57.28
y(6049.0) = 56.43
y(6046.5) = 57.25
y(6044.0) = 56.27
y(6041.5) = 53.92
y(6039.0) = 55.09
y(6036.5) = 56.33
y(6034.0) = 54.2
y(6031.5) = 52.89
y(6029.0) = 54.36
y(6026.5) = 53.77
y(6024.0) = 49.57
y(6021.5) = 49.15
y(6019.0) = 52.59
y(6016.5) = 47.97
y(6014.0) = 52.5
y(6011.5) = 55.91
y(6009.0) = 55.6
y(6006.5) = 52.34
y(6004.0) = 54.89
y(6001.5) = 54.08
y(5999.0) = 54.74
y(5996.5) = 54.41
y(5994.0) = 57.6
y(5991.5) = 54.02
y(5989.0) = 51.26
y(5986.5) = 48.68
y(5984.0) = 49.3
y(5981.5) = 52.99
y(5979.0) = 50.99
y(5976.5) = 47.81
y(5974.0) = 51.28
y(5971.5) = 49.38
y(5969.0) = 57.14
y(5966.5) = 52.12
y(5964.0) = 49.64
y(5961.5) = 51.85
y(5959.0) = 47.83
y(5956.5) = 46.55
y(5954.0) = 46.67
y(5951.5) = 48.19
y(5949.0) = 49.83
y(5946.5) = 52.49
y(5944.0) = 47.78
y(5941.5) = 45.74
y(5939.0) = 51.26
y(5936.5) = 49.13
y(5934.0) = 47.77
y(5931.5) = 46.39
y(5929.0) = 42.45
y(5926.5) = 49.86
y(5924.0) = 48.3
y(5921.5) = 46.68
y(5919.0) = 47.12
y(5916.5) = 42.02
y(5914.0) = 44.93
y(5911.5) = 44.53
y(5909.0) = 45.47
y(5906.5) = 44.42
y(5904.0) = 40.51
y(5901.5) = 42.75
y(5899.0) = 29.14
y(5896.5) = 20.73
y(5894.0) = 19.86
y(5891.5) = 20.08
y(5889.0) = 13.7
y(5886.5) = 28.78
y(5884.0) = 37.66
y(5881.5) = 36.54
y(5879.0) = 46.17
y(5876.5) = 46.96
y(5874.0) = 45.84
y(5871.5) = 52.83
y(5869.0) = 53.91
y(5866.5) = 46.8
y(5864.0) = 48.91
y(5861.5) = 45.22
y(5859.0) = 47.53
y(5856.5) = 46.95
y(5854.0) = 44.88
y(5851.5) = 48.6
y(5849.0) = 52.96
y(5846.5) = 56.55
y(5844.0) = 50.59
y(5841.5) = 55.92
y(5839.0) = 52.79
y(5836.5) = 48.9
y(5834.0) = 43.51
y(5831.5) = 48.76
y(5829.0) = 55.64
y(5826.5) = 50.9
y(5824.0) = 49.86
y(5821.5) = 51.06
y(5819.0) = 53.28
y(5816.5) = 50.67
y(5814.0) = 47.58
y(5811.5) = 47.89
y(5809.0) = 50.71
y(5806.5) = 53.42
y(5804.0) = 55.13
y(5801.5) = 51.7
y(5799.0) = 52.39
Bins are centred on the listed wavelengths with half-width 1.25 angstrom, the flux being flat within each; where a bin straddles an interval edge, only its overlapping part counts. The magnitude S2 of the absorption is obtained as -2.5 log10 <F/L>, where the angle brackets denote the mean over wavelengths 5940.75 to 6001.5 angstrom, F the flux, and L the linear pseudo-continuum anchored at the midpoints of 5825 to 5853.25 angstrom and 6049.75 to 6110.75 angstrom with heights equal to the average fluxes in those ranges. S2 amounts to 0.08 mag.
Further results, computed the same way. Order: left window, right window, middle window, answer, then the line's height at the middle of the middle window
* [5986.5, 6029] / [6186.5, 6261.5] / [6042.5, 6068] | -0.11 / 51.4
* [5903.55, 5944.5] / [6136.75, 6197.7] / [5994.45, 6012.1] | -0.15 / 47.4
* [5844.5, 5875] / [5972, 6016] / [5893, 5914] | 0.35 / 50.4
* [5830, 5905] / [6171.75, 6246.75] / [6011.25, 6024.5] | -0.15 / 44.5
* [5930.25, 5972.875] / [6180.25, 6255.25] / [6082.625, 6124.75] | -0.15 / 47.8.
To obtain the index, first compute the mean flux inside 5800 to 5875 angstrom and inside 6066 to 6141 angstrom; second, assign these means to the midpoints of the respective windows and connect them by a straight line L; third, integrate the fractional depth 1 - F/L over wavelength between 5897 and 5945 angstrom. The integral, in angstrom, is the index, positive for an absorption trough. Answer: 6.9 angstrom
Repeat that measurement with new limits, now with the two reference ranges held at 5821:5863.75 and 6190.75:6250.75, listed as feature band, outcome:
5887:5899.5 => 7.3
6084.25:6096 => -2.6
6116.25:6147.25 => -5.0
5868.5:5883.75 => 1.1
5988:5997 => -1.1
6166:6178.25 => 0.1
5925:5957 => 0.6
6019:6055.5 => -4.9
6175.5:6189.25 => -1.5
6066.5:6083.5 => -3.9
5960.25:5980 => -1.1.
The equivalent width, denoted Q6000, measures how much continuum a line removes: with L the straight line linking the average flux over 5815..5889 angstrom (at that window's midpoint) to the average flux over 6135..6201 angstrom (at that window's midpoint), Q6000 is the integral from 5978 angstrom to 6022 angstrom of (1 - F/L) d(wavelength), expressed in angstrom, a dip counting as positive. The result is -3.7 angstrom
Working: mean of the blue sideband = 47.7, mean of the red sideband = 49.9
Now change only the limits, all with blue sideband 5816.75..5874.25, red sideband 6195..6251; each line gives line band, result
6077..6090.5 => -3.3 angstrom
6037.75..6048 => -1.7 angstrom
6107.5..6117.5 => -2.2 angstrom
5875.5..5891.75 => 5.3 angstrom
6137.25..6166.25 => -2.9 angstrom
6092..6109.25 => -3.1 angstrom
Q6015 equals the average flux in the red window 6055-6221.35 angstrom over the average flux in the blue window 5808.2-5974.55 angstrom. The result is 1.1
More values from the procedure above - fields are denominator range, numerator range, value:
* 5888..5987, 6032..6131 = 1.26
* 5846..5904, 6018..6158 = 1.38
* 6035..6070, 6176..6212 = 0.89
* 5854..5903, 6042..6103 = 1.48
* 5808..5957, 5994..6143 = 1.22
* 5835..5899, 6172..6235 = 1.12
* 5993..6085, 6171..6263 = 0.84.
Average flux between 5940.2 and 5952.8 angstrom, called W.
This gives 48.8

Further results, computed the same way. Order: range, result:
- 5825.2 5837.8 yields 49.6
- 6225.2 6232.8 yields 44.2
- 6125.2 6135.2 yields 57.6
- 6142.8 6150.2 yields 55.6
